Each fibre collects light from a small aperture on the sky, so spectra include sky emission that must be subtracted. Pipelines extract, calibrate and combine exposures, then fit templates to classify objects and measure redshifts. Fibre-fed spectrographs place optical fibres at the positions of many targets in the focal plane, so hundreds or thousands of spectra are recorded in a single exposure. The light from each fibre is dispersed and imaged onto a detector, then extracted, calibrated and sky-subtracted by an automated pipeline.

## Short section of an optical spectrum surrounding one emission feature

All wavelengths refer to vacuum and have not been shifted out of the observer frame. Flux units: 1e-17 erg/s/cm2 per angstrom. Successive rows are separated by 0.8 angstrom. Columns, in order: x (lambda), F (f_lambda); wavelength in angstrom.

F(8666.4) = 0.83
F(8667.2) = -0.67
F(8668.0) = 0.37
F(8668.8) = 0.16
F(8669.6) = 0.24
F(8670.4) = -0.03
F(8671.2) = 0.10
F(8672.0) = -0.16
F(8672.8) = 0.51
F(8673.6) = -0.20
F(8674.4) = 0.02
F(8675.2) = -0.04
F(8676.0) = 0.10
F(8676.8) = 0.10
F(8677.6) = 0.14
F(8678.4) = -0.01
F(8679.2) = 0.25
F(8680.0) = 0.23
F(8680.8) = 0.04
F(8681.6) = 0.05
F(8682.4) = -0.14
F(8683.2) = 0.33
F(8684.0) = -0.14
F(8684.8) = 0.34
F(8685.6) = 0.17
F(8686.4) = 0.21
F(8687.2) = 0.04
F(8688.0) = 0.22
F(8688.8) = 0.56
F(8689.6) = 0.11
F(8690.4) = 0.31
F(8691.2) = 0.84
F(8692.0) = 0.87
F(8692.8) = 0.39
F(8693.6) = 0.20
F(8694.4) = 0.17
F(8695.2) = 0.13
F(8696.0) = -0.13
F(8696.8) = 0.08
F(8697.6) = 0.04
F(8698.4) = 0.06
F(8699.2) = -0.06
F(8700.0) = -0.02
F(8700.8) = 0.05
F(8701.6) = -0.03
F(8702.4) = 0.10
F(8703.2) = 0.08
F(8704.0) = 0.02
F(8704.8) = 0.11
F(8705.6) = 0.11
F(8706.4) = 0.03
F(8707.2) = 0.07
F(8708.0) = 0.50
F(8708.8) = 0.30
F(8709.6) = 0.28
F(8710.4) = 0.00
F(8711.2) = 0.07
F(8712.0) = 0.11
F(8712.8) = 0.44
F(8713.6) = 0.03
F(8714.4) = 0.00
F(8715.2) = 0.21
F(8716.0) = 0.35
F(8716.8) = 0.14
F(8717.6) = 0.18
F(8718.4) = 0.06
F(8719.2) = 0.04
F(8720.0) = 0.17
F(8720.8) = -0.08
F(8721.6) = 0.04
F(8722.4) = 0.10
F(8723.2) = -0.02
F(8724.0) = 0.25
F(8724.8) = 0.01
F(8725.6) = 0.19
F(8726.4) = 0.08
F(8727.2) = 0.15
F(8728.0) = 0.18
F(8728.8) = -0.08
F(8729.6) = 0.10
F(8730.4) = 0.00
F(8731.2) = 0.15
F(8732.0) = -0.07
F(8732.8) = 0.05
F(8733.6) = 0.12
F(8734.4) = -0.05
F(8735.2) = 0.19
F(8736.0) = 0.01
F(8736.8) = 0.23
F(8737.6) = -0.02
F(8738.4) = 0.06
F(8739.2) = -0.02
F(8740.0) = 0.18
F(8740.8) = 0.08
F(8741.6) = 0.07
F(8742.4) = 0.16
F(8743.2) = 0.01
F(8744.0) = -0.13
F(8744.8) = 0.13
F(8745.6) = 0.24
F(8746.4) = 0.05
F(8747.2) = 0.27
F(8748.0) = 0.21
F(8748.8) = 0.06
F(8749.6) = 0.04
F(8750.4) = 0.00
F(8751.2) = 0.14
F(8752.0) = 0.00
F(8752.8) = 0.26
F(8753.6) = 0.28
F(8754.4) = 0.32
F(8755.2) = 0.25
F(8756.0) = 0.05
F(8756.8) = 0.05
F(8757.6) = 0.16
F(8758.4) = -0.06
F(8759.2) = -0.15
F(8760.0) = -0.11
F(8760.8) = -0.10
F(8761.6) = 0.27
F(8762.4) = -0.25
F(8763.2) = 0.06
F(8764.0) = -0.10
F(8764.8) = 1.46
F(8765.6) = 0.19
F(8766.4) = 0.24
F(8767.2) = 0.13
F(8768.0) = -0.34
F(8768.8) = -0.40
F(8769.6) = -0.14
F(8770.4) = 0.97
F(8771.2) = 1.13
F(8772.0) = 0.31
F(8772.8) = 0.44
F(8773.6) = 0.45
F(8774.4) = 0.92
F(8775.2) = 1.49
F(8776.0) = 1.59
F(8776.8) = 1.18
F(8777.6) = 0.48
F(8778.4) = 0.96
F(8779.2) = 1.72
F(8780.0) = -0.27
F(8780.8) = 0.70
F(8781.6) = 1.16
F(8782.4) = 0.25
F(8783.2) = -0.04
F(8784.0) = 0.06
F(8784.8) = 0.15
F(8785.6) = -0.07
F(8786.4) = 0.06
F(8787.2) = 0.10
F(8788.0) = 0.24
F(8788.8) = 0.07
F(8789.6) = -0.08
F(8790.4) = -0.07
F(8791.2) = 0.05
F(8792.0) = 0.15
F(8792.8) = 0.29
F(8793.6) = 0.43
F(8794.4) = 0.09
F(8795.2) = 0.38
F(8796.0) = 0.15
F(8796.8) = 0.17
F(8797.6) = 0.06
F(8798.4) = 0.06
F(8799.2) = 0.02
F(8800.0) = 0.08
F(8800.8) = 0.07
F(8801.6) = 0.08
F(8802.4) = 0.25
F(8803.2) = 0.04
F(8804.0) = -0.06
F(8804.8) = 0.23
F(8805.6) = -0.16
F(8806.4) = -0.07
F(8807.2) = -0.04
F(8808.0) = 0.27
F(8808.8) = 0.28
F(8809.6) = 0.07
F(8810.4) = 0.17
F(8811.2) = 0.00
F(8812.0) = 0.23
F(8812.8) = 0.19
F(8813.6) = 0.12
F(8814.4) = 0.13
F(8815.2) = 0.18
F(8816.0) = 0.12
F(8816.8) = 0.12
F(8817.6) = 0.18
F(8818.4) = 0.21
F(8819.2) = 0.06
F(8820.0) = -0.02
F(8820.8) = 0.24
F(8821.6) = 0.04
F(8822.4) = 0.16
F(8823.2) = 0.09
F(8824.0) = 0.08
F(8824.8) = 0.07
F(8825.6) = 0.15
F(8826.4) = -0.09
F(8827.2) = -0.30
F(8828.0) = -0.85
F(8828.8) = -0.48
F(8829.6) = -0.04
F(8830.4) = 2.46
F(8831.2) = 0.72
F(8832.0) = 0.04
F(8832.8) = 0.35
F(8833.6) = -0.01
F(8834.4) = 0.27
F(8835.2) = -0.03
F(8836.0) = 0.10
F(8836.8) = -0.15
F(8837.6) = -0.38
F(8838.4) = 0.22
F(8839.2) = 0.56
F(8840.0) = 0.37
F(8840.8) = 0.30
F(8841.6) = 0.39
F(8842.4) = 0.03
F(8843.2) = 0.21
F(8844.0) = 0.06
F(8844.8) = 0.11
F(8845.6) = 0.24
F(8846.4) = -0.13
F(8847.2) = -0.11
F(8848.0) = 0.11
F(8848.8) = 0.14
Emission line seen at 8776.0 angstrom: [O III] 5007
